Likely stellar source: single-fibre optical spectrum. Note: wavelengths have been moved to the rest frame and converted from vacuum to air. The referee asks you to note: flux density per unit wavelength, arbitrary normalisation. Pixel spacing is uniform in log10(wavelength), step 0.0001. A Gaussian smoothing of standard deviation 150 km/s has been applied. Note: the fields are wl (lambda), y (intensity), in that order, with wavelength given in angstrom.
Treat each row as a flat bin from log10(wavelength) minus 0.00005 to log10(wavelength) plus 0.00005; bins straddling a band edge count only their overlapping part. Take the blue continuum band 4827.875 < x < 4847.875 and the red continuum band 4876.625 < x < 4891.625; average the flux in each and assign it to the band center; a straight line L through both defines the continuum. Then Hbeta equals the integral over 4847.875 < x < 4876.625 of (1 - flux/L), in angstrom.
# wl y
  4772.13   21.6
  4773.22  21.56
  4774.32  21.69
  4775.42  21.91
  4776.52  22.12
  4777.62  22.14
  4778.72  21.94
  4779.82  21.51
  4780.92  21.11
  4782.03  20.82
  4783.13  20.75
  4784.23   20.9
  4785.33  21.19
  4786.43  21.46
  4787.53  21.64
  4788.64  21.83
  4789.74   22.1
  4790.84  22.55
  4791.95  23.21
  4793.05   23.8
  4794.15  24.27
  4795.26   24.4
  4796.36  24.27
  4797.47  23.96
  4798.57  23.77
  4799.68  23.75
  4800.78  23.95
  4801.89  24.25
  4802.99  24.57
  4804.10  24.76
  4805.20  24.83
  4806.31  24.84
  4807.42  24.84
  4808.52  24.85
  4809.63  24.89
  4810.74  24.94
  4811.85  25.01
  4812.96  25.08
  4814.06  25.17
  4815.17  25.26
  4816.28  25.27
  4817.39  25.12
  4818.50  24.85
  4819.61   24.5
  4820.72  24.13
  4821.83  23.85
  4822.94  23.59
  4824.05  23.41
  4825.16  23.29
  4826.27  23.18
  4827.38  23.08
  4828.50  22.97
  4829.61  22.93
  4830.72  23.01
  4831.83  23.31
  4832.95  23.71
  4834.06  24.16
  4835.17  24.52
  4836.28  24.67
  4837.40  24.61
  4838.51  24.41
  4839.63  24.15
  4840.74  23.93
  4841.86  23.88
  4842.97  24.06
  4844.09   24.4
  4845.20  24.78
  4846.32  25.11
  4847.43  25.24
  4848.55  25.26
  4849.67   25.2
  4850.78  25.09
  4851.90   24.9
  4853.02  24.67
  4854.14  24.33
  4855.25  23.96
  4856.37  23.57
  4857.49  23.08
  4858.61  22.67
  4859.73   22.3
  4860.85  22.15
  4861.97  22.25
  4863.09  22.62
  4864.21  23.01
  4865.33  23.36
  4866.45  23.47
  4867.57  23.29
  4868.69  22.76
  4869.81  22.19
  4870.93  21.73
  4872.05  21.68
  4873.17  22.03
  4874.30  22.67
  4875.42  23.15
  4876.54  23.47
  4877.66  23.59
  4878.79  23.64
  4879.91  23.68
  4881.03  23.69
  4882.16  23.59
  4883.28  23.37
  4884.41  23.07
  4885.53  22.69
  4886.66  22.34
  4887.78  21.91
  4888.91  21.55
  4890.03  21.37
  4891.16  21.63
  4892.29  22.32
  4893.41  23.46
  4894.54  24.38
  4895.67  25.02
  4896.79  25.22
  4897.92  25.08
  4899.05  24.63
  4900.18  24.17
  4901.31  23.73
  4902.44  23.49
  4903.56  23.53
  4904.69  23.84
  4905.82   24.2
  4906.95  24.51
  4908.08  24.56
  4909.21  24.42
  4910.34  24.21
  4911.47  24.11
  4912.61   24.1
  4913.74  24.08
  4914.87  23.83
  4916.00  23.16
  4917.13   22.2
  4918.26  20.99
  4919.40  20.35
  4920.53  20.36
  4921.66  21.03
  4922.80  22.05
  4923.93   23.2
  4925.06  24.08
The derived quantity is 0.19 angstrom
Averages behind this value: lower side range 24.1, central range 23.3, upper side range 22.8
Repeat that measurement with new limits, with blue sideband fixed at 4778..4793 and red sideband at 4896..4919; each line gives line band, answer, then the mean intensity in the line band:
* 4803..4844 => -3.5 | 24.3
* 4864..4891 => 0.6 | 22.8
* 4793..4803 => -1.0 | 24.1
